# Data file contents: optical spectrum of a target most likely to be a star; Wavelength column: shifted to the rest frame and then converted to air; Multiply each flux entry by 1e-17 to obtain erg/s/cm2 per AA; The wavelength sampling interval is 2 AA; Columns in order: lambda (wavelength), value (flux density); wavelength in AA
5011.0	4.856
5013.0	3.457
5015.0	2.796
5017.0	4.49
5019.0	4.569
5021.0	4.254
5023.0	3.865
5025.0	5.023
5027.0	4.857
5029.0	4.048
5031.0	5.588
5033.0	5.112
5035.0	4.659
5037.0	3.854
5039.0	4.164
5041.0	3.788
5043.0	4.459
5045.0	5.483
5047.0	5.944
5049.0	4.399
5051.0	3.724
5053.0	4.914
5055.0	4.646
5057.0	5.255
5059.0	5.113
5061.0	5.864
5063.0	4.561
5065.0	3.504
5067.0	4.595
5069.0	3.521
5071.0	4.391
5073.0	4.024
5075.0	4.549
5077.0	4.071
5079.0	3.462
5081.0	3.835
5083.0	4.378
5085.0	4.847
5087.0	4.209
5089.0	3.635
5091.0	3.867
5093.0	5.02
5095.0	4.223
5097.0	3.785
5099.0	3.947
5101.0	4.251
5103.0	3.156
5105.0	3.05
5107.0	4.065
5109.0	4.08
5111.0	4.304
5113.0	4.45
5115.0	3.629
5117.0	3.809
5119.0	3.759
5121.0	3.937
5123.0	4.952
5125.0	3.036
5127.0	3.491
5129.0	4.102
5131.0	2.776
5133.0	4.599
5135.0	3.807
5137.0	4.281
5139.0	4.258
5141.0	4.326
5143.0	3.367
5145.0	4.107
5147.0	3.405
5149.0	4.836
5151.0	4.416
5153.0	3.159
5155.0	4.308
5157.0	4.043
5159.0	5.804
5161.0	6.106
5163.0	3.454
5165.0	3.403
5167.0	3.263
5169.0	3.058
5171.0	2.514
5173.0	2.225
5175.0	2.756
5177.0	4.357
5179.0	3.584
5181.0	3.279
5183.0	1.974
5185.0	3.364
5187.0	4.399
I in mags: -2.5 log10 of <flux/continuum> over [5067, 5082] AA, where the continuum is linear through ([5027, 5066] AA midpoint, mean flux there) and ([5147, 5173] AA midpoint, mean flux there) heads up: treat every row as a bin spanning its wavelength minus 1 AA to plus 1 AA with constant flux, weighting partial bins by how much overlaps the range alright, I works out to 0.12 mag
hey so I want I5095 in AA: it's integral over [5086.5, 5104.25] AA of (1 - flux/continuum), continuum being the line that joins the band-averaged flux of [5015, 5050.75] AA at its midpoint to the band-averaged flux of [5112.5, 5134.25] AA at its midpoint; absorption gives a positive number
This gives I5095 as 0.3 AA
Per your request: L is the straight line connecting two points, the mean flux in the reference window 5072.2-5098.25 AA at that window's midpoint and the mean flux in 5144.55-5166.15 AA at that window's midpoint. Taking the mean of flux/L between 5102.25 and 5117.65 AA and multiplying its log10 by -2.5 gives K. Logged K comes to 0.10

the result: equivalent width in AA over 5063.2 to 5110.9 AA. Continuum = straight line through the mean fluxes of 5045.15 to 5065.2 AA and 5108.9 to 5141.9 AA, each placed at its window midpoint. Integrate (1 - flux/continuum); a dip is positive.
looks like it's 4.56 AA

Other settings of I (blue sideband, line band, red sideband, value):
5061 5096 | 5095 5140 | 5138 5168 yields 0.08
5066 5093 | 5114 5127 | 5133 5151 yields 0.08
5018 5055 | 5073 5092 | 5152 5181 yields 0.05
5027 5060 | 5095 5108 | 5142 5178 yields 0.14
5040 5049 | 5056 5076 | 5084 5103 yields 0.00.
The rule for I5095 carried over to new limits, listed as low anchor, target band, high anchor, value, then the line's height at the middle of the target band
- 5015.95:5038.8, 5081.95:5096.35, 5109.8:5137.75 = -0.5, 4.15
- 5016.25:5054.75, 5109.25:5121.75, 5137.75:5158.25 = 0.6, 4.2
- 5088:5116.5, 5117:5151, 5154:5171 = 0.6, 4.02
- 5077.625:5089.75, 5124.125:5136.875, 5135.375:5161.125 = 1.6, 4.21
